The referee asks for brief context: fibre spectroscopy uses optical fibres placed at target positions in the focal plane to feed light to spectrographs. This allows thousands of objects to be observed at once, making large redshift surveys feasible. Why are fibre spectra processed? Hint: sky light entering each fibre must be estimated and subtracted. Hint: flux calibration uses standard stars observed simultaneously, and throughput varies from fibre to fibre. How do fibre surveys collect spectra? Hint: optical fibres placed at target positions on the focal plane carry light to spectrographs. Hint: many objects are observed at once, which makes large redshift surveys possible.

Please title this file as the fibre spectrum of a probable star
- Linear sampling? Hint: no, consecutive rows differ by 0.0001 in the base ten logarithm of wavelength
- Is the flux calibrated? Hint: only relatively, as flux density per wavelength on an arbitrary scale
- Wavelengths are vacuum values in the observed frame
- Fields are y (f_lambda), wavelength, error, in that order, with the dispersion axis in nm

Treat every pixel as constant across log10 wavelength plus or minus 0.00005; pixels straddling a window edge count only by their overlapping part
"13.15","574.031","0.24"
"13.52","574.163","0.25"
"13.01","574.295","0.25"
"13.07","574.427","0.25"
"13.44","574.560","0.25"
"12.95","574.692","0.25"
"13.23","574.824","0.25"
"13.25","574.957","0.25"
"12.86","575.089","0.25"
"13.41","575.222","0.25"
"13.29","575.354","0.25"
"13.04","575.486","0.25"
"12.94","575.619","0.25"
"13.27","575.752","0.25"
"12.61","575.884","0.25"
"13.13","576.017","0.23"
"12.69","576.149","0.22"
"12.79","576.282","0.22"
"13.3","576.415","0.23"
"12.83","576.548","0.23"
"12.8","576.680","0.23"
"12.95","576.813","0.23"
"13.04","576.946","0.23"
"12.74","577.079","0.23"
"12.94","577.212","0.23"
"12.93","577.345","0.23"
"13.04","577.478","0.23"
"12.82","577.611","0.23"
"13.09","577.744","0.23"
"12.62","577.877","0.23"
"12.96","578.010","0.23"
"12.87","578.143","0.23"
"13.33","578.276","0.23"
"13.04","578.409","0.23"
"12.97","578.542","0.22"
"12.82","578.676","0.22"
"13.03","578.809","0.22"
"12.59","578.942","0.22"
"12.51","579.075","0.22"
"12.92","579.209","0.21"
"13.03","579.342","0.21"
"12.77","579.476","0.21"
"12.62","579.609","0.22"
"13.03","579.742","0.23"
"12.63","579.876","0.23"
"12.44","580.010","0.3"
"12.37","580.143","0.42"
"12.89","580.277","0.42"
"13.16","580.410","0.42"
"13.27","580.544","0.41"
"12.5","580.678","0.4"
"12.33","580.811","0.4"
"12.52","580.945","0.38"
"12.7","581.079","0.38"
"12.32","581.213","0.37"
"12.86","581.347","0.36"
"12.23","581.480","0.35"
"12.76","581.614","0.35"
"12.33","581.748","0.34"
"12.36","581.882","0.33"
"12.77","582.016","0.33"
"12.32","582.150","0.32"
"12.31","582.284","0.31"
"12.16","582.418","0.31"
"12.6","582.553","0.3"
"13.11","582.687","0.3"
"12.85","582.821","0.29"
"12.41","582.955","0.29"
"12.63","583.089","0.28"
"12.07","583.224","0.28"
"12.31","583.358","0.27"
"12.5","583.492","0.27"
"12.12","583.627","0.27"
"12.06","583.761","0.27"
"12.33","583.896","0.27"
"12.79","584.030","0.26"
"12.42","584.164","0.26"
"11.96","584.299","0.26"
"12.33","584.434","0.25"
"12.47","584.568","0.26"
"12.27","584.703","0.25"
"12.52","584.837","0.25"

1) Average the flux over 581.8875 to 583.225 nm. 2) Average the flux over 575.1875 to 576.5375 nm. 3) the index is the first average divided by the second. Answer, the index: 1.0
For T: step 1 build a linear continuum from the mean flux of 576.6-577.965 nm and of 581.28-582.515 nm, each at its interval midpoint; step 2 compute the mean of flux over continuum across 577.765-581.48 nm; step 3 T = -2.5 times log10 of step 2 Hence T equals -0.01 mag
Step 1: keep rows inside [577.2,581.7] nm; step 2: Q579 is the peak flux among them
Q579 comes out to 13.33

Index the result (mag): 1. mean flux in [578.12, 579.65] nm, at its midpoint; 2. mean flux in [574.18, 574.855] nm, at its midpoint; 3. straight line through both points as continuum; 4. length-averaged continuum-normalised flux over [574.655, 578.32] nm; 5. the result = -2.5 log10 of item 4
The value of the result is 0.00 mag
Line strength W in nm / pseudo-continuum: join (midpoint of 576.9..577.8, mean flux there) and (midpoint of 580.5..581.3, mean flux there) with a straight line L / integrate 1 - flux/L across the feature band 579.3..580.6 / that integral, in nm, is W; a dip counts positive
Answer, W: -0.01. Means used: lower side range 12.9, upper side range 12.6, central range 12.8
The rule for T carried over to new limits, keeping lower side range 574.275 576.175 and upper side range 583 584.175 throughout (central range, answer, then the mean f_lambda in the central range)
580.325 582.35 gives -0.003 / 12.6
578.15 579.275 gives -0.009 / 12.9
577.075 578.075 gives -0.001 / 12.9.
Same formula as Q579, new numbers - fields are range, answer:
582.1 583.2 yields 13.11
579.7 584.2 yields 13.27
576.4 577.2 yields 13.3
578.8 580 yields 13.03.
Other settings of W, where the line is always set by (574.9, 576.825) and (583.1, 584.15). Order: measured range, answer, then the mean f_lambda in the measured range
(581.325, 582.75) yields 0.00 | 12.5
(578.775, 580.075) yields 0.00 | 12.7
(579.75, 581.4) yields -0.01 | 12.7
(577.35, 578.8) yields -0.02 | 13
